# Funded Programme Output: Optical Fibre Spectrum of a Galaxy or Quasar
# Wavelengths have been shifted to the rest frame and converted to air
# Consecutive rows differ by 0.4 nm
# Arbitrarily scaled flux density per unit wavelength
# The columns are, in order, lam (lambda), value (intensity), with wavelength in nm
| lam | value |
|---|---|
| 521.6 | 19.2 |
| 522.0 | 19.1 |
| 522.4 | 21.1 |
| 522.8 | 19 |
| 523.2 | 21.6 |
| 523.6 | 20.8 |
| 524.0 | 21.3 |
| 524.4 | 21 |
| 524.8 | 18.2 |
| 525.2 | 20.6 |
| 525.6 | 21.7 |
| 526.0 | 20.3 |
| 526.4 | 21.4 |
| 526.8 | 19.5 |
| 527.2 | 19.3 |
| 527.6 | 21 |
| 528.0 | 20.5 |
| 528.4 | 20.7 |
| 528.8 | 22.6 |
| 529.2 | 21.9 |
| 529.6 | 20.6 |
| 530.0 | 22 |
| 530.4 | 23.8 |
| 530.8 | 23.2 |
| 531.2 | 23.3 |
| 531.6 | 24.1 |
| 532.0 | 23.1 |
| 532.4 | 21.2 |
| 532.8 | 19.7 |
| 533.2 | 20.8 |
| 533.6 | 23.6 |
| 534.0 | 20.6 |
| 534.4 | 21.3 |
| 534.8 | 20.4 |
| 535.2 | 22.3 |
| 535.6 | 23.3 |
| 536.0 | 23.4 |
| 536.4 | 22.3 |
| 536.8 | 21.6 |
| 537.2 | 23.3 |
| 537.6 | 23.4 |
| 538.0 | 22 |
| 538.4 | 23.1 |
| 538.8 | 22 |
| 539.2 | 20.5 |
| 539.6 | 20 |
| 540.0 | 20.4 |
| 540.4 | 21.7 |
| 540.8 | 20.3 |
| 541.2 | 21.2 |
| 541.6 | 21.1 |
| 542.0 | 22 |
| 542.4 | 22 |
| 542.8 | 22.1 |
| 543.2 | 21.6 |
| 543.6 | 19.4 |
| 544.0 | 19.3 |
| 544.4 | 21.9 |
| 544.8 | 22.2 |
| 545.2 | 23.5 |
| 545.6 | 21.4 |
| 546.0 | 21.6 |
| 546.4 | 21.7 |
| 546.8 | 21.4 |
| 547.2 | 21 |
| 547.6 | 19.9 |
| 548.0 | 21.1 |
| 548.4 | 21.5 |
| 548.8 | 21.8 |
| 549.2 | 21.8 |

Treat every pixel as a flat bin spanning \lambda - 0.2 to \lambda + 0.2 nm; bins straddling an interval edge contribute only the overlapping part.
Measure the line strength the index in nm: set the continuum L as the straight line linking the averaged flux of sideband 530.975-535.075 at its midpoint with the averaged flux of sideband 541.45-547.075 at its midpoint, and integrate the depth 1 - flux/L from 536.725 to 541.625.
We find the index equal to 0.01 nm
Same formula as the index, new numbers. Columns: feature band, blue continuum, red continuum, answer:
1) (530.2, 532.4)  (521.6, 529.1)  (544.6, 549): -0.263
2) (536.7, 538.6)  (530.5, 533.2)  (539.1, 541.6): -0.133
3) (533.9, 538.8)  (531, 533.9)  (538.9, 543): -0.126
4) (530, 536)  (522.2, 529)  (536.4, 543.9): -0.326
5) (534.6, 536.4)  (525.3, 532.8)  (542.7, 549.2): -0.070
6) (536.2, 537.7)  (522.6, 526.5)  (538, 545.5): -0.103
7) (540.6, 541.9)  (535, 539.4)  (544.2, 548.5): 0.066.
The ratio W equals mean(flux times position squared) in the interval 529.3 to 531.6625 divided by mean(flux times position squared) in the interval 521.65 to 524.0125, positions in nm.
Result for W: 1.2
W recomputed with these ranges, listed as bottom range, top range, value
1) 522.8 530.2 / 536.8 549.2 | 1.10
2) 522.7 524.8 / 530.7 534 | 1.12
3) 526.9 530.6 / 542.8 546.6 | 1.07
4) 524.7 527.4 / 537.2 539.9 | 1.13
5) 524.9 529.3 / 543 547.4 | 1.10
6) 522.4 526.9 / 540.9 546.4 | 1.12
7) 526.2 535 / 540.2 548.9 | 1.04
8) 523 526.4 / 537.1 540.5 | 1.11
